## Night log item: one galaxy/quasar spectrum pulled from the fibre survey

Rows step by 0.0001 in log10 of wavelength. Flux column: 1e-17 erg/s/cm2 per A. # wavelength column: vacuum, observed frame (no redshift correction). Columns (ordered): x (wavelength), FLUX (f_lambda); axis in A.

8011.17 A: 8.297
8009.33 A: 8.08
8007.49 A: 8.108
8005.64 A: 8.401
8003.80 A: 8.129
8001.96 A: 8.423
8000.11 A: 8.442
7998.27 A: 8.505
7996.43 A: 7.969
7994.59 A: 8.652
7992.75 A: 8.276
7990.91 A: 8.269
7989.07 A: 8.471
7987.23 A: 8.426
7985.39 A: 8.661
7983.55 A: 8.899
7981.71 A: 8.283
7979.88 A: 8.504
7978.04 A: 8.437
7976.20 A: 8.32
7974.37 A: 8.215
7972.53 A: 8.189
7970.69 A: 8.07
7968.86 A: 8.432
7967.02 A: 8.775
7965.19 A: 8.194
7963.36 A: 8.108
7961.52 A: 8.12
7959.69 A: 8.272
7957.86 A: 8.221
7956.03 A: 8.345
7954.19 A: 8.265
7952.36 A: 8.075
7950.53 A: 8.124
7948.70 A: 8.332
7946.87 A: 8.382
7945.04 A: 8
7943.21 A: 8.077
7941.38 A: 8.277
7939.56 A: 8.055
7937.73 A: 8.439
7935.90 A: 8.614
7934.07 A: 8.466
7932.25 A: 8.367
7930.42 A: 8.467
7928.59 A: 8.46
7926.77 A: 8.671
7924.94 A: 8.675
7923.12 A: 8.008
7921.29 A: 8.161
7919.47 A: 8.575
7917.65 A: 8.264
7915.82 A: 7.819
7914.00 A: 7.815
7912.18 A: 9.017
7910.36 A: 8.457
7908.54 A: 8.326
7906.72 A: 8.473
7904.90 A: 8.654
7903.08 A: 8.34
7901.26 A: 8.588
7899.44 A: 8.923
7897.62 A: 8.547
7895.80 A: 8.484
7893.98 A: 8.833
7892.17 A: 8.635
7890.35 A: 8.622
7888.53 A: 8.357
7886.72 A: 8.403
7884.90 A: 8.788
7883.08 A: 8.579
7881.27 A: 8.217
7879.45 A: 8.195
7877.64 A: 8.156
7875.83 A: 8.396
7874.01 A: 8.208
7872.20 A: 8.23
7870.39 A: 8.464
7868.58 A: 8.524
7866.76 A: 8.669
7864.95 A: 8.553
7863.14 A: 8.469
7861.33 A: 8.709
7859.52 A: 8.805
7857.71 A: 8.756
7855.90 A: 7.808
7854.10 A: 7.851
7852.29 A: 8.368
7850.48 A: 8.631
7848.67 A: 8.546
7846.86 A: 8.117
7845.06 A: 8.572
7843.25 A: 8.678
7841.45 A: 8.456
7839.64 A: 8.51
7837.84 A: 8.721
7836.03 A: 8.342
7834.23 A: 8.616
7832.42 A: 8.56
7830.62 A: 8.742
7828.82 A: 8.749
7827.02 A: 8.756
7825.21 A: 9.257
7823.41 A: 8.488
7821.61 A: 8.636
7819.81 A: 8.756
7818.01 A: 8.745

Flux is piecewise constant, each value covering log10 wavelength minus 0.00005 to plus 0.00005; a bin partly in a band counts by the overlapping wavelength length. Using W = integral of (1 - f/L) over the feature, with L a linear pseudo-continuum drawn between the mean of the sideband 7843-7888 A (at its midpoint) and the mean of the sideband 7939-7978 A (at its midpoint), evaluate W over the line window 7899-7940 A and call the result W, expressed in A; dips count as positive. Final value -0.5 A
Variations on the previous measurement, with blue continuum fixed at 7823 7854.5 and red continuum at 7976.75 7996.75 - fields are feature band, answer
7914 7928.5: 0.4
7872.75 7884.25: 0.3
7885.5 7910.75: -0.1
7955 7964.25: 0.3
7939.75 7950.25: 0.4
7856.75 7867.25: -0.1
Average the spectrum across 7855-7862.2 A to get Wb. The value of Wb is 8.52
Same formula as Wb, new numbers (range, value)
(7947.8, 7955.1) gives 8.2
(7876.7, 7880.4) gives 8.18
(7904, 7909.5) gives 8.49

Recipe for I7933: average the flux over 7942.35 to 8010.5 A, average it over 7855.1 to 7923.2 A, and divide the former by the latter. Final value 0.98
